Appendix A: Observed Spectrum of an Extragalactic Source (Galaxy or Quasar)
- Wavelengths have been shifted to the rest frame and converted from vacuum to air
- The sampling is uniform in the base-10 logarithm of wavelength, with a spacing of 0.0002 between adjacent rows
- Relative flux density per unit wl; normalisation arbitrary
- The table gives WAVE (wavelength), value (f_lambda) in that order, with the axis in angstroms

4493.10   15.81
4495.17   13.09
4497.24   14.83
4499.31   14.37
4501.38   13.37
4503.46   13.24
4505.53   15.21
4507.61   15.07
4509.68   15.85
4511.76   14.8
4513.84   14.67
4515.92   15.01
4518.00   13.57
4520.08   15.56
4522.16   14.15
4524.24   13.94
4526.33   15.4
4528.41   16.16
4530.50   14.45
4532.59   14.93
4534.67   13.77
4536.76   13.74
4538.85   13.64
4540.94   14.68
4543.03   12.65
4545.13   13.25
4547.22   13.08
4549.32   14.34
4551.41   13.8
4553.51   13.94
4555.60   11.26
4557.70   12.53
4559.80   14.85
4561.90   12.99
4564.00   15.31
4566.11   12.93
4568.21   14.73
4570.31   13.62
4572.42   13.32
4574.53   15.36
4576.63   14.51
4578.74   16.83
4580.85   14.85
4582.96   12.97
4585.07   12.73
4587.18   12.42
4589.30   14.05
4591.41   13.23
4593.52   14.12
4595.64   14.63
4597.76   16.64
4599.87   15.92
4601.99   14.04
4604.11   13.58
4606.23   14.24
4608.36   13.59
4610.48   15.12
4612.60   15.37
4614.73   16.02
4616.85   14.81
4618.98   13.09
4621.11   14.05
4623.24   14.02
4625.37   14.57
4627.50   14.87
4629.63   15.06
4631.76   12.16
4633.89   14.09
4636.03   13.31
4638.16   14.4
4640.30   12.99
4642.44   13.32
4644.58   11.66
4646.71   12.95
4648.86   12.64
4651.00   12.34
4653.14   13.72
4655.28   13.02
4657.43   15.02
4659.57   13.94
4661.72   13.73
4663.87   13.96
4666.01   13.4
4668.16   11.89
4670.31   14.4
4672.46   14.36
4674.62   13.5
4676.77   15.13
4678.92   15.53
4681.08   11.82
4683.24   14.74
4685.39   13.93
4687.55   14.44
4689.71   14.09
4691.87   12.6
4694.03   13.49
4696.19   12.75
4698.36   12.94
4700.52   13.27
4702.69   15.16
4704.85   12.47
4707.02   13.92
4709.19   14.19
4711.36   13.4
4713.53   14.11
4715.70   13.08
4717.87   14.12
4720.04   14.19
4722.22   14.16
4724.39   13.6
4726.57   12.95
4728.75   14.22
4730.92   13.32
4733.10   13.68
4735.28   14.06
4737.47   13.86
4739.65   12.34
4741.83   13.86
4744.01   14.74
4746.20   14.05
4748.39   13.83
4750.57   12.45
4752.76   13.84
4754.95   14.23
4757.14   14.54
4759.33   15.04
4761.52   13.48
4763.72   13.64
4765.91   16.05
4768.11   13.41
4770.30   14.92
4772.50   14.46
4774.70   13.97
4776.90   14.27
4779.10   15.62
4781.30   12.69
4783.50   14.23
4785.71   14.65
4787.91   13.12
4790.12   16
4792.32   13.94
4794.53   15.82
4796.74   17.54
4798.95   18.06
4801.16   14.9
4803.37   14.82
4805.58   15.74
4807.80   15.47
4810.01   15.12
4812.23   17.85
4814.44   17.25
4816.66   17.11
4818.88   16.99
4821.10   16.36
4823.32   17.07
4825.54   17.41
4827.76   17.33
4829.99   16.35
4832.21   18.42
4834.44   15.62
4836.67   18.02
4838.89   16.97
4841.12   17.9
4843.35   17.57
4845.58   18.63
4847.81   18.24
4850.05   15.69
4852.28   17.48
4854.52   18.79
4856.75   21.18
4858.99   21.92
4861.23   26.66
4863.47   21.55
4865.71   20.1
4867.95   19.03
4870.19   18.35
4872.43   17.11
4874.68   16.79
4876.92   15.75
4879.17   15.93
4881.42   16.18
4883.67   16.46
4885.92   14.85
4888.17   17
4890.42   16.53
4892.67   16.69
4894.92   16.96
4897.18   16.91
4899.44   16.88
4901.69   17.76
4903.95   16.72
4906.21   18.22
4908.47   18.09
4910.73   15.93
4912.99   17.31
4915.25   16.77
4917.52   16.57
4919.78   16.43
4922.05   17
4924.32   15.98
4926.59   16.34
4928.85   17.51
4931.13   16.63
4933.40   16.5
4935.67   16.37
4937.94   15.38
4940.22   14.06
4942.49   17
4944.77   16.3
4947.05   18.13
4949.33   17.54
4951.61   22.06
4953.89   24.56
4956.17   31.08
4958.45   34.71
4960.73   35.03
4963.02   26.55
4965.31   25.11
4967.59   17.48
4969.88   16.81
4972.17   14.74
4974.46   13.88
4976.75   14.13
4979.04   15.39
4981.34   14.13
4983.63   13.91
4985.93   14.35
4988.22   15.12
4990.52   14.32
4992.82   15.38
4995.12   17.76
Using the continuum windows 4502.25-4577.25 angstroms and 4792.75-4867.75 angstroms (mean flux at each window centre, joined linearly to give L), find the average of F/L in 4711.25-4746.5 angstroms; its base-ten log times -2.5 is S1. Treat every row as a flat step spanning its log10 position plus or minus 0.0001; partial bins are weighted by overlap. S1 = 0.197 mag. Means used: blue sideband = 14.2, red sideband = 17.7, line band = 13.8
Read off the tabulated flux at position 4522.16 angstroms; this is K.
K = 14.15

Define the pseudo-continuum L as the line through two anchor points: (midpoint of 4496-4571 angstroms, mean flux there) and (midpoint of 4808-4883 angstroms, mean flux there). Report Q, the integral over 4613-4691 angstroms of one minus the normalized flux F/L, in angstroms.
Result 8.8 angstroms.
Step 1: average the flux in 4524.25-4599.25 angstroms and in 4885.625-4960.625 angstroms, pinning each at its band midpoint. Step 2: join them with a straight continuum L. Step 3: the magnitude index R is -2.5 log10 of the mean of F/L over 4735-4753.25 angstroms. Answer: 0.19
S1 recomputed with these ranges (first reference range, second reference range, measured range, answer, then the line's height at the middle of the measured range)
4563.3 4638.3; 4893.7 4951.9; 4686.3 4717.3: 0.12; 15.1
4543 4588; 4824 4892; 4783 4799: 0.12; 17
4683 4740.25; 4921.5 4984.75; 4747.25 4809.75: 0.04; 15.2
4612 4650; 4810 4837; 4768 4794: 0.14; 16.3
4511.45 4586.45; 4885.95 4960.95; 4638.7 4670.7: 0.16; 15.3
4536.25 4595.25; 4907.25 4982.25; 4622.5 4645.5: 0.08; 14.7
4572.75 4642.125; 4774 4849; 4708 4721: 0.11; 15.3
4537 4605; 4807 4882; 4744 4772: 0.18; 16.7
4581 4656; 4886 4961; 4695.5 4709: 0.13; 15.1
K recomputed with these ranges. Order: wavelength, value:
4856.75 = 21.18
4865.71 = 20.1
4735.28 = 14.06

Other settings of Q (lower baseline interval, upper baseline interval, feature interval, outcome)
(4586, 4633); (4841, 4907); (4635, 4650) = 1.8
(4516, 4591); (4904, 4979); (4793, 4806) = 0.8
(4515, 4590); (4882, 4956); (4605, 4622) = 0.1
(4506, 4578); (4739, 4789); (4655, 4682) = 0.5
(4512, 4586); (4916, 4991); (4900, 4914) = 0.6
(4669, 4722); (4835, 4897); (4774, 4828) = 2.4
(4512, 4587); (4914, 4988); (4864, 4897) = 1.5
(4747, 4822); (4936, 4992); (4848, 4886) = -3.7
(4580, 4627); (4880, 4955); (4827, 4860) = -3.2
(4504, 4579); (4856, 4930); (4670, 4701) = 3.7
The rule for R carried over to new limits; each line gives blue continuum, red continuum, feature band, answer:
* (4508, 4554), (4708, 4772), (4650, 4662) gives 0.04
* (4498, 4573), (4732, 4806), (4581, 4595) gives 0.06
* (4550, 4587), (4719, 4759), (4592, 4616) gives -0.07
